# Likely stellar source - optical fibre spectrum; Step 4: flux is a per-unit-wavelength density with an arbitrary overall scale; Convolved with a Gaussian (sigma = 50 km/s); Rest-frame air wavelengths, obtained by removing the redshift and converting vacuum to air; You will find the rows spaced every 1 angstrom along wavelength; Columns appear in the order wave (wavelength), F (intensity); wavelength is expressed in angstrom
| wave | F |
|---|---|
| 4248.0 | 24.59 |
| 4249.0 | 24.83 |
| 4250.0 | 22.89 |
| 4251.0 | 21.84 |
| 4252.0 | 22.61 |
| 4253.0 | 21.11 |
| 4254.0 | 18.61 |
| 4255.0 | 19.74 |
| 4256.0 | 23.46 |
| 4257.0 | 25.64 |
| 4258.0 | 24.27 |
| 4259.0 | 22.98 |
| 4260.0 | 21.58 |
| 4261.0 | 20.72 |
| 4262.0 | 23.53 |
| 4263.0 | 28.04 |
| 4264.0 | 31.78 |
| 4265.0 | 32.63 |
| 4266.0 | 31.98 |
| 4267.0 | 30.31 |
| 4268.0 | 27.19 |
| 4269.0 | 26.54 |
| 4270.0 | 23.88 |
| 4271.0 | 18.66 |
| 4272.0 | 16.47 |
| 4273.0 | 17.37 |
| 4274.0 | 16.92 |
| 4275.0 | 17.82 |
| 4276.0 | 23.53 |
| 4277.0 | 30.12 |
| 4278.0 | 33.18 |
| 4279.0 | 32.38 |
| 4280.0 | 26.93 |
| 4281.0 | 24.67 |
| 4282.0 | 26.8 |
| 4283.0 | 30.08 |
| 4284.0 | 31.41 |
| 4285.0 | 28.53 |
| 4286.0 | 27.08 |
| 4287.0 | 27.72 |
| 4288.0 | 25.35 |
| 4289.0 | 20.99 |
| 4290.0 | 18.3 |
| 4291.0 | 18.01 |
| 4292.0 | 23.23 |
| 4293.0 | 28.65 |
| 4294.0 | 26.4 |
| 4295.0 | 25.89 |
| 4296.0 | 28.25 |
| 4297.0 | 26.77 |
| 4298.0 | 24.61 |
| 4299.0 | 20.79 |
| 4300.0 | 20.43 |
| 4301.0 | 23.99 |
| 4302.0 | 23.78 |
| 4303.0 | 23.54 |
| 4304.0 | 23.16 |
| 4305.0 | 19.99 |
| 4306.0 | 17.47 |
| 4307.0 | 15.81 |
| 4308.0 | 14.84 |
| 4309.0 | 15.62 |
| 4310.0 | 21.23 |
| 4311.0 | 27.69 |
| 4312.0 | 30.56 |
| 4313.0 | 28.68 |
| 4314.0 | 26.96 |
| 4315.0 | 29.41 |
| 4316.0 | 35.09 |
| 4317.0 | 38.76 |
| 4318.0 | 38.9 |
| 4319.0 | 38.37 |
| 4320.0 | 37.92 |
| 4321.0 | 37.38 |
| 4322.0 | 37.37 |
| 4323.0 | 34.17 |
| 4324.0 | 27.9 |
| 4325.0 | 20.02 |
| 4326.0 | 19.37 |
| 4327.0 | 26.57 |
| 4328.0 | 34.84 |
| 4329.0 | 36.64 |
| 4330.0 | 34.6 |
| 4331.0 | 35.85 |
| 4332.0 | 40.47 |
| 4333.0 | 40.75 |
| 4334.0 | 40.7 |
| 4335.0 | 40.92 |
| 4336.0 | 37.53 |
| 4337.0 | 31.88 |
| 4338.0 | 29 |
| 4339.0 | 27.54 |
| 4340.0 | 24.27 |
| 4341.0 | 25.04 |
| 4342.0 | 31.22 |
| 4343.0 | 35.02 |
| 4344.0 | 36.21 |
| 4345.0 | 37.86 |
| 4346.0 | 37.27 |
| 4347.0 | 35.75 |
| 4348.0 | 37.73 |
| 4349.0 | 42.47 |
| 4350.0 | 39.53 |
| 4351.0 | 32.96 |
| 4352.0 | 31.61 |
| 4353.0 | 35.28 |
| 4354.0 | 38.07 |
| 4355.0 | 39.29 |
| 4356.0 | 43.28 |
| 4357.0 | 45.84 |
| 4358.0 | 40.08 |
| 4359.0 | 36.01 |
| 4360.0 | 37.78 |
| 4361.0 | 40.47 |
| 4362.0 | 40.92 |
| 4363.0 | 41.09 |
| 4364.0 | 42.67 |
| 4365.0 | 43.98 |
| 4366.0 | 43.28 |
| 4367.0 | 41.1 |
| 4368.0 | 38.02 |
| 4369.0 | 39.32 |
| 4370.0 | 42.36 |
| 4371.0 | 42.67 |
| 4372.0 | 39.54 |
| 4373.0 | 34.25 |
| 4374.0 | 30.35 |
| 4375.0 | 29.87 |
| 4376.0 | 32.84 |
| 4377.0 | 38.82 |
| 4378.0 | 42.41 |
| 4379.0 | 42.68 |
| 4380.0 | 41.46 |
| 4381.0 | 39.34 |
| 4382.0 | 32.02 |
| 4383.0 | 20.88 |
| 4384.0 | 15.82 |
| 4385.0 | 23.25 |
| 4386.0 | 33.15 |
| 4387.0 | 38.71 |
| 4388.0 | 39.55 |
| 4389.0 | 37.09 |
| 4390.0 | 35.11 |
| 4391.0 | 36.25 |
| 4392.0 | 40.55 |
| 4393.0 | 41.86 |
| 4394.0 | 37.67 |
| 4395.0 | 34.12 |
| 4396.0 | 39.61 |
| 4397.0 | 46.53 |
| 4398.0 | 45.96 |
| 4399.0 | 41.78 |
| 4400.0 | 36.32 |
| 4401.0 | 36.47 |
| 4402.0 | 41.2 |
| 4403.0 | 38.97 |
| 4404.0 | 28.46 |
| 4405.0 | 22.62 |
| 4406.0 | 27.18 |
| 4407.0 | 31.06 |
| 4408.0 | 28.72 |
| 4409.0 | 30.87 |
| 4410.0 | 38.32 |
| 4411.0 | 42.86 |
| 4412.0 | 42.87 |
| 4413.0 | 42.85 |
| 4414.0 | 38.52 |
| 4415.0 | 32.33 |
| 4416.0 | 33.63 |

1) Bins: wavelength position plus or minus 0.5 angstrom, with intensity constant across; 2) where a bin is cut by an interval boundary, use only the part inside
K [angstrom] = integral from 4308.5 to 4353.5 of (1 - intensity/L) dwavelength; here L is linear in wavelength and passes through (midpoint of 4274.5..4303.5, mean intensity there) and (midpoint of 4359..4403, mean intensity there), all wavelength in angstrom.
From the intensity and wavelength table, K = -2.80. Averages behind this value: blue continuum 25.5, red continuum 37.7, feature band 33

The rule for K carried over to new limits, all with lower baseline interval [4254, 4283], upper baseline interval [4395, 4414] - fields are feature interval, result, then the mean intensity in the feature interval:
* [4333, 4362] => -4.0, 36.3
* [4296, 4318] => 2.9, 24.7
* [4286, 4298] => 1.1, 24.6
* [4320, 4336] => -2.1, 34.1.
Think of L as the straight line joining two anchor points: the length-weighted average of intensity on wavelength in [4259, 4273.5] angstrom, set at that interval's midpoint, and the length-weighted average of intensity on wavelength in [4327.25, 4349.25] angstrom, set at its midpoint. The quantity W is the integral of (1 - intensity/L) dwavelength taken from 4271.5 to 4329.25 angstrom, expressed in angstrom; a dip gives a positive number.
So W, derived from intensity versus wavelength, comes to 6.8 angstrom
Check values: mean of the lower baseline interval 25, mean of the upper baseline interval 35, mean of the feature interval 26.2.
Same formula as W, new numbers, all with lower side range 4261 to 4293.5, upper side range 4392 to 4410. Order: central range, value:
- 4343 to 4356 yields -2.3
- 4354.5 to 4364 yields -2.4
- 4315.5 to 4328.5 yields -1.6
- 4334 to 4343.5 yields -0.3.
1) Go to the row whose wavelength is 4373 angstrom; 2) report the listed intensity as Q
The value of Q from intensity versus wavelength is 34.25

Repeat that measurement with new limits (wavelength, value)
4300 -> 20.43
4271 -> 18.66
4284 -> 31.41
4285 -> 28.53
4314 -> 26.96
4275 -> 17.82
